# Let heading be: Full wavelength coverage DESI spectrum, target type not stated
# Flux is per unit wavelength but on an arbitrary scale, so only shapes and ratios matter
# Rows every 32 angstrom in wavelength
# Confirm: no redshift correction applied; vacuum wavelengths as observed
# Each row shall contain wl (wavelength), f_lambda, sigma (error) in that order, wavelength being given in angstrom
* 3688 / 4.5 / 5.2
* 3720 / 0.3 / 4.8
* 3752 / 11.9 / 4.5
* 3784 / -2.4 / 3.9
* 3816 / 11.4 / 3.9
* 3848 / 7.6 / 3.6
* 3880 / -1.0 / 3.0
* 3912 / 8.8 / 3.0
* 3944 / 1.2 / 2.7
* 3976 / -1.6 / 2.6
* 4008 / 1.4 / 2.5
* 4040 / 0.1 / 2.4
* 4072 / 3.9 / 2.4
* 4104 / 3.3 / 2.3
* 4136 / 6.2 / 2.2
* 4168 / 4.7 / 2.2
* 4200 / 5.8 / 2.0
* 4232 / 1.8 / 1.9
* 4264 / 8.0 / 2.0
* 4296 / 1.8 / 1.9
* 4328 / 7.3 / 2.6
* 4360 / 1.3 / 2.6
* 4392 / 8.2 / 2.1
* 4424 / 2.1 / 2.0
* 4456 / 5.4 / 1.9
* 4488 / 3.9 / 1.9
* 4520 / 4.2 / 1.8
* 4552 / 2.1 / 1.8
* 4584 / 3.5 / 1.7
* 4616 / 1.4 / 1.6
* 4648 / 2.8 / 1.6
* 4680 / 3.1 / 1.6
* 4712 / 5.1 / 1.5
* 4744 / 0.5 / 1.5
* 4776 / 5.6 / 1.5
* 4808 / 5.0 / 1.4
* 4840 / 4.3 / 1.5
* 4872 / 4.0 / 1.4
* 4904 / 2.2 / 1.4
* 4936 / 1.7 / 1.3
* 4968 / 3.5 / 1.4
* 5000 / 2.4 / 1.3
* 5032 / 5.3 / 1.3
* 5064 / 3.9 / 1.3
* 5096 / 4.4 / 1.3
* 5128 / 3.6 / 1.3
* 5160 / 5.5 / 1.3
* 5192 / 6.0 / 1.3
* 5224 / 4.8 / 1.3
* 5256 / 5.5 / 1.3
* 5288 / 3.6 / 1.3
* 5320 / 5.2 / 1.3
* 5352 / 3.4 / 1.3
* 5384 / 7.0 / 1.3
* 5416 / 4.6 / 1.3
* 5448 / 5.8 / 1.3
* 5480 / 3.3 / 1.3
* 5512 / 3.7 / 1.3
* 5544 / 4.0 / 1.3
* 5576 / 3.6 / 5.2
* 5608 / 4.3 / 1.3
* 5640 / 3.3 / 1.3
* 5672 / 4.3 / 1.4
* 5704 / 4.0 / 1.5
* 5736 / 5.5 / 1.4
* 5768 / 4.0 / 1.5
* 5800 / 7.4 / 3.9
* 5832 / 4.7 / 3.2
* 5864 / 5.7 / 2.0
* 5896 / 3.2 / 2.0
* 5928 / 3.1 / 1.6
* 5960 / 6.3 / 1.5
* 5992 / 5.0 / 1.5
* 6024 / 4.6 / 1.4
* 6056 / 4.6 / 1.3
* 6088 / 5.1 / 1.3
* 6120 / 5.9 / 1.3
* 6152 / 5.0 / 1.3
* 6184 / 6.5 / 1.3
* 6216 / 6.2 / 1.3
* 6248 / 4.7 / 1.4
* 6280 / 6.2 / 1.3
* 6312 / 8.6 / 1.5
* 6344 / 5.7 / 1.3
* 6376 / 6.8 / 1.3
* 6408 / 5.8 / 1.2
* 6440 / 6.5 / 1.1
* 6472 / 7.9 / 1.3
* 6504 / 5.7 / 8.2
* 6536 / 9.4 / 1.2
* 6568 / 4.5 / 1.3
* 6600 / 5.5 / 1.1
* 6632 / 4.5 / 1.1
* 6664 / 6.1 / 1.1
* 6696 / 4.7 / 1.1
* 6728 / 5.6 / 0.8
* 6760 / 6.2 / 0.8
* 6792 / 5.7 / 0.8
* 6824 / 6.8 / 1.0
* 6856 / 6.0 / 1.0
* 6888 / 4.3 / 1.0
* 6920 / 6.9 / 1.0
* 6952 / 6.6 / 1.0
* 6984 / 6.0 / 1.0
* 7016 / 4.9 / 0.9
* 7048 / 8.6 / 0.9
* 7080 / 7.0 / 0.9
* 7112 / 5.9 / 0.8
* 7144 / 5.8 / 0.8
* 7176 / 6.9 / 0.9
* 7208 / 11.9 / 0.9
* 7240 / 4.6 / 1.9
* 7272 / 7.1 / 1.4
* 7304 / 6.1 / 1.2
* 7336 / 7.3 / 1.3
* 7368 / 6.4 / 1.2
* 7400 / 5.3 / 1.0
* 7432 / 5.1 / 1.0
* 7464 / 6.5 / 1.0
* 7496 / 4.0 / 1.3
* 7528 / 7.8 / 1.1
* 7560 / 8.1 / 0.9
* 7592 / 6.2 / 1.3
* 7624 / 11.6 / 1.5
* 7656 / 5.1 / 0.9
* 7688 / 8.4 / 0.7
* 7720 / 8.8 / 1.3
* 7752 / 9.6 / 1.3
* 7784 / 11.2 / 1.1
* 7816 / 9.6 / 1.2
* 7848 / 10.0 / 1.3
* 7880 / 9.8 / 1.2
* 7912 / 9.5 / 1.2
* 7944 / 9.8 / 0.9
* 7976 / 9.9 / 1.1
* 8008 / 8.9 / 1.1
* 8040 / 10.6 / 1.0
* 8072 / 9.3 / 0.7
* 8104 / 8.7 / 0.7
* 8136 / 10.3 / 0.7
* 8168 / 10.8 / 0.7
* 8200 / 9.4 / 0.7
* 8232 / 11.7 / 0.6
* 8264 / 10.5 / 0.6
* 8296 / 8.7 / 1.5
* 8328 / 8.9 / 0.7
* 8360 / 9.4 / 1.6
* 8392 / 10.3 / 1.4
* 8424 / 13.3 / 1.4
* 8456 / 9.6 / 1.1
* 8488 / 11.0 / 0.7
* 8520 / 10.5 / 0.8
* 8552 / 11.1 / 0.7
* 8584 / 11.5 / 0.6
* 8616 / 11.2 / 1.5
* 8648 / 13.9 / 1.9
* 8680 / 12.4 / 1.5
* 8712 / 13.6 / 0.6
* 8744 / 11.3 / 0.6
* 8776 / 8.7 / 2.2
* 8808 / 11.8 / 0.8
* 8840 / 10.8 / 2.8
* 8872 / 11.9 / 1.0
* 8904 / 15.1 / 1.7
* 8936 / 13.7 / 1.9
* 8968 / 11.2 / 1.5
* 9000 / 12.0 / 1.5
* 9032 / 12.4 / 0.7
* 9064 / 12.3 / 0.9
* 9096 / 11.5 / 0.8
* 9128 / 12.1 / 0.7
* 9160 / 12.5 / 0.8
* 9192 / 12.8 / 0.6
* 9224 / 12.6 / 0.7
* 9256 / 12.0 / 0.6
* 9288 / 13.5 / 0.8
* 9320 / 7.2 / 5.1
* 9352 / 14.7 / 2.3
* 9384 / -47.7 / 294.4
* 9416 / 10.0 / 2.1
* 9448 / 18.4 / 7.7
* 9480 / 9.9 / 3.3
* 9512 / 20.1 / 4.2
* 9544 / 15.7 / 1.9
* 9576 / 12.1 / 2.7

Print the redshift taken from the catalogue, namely 0.93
